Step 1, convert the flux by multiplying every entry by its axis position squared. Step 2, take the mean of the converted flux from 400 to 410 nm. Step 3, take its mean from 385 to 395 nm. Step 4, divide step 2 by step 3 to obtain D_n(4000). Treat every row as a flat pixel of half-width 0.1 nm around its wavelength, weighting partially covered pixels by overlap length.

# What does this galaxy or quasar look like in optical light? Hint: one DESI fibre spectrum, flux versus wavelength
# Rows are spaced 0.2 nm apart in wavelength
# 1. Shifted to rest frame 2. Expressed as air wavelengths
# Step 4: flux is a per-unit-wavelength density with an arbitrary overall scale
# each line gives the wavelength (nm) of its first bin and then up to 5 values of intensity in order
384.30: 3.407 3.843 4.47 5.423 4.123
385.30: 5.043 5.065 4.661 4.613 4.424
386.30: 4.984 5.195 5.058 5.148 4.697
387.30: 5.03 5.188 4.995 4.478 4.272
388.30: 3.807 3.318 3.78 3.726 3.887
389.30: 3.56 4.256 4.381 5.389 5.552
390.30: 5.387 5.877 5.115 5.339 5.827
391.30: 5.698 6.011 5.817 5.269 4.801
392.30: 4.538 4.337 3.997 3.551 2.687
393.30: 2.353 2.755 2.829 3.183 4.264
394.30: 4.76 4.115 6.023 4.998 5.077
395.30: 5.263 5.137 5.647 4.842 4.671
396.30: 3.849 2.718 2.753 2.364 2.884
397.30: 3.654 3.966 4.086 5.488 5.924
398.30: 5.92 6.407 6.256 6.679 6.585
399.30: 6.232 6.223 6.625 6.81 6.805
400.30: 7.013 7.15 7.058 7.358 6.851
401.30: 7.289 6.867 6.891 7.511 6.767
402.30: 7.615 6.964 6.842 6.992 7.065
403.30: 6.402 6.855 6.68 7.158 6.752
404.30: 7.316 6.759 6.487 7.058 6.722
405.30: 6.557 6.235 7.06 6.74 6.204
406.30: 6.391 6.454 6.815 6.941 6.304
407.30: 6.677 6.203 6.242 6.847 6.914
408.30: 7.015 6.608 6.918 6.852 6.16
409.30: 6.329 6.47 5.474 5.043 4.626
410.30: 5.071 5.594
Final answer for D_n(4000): 1.6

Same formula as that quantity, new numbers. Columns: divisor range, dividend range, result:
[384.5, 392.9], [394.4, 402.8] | 1.26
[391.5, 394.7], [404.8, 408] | 1.73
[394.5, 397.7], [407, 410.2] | 1.58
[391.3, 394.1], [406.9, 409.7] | 1.74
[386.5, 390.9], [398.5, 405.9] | 1.58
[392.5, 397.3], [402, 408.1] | 1.80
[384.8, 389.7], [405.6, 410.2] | 1.57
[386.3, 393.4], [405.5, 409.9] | 1.53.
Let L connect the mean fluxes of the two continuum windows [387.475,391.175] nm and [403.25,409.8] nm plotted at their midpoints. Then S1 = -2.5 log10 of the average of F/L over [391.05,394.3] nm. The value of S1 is 0.18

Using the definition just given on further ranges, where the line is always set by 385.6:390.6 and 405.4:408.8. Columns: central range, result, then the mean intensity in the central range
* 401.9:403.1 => -0.15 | 7.08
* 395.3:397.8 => 0.36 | 3.94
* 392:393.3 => 0.30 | 3.86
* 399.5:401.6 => -0.17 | 6.95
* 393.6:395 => 0.22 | 4.31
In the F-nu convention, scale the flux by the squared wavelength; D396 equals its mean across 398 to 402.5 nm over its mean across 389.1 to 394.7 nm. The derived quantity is 1.6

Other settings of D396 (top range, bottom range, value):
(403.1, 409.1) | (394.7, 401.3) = 1.28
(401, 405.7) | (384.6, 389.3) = 1.64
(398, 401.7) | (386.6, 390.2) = 1.58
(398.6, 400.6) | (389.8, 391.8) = 1.24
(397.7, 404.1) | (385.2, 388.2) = 1.49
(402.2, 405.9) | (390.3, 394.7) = 1.62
